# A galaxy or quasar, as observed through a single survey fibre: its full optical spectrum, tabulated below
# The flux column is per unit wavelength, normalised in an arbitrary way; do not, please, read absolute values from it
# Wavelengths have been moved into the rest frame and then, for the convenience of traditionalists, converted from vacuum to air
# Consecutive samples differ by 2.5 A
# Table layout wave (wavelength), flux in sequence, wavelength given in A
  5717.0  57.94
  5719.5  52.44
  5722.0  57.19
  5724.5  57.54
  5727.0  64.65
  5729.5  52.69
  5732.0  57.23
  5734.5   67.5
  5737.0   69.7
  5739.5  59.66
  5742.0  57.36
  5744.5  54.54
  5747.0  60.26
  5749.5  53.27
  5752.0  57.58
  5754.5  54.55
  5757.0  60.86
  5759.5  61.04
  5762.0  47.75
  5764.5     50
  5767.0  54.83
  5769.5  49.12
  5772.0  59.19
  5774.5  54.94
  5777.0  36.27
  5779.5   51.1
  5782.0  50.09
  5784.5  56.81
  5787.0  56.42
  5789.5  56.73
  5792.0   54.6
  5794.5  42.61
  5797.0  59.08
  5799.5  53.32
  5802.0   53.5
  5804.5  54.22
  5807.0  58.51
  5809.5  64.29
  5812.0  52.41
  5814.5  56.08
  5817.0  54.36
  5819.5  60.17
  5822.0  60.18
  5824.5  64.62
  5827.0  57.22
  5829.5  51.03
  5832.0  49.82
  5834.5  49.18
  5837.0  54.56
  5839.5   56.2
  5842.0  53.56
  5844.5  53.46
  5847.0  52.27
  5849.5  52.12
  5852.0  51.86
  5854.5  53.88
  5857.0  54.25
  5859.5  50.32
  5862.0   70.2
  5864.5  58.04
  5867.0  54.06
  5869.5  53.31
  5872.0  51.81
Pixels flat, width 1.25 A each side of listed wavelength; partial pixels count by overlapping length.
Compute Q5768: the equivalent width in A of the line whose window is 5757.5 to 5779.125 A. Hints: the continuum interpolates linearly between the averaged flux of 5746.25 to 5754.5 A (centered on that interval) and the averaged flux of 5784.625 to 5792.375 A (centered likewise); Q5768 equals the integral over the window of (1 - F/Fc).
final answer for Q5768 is 1.7 A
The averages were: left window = 56.5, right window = 56.2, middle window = 51.9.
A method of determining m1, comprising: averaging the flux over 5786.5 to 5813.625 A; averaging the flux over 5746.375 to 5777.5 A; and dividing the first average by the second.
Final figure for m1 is 1.02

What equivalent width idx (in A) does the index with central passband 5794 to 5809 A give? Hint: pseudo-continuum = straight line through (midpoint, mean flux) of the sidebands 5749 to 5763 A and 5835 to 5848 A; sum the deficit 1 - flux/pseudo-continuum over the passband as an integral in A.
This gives 0.1 A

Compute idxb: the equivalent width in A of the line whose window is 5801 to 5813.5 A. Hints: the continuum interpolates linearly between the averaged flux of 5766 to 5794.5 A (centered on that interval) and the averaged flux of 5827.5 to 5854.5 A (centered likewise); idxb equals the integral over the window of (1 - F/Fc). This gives -1.0 A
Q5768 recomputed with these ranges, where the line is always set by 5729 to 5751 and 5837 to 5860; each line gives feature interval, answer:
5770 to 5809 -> 2.2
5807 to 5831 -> -1.2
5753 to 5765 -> 0.6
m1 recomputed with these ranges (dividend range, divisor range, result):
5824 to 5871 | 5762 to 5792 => 1.04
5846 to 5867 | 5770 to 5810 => 1.03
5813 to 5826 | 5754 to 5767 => 1.07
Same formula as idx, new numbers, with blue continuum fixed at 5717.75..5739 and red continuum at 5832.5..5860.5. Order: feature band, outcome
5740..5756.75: 0.56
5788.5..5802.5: 0.65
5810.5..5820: -0.17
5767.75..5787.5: 1.82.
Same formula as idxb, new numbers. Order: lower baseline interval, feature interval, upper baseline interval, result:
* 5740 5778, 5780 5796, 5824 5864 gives 0.4 A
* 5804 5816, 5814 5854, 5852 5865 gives 1.6 A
